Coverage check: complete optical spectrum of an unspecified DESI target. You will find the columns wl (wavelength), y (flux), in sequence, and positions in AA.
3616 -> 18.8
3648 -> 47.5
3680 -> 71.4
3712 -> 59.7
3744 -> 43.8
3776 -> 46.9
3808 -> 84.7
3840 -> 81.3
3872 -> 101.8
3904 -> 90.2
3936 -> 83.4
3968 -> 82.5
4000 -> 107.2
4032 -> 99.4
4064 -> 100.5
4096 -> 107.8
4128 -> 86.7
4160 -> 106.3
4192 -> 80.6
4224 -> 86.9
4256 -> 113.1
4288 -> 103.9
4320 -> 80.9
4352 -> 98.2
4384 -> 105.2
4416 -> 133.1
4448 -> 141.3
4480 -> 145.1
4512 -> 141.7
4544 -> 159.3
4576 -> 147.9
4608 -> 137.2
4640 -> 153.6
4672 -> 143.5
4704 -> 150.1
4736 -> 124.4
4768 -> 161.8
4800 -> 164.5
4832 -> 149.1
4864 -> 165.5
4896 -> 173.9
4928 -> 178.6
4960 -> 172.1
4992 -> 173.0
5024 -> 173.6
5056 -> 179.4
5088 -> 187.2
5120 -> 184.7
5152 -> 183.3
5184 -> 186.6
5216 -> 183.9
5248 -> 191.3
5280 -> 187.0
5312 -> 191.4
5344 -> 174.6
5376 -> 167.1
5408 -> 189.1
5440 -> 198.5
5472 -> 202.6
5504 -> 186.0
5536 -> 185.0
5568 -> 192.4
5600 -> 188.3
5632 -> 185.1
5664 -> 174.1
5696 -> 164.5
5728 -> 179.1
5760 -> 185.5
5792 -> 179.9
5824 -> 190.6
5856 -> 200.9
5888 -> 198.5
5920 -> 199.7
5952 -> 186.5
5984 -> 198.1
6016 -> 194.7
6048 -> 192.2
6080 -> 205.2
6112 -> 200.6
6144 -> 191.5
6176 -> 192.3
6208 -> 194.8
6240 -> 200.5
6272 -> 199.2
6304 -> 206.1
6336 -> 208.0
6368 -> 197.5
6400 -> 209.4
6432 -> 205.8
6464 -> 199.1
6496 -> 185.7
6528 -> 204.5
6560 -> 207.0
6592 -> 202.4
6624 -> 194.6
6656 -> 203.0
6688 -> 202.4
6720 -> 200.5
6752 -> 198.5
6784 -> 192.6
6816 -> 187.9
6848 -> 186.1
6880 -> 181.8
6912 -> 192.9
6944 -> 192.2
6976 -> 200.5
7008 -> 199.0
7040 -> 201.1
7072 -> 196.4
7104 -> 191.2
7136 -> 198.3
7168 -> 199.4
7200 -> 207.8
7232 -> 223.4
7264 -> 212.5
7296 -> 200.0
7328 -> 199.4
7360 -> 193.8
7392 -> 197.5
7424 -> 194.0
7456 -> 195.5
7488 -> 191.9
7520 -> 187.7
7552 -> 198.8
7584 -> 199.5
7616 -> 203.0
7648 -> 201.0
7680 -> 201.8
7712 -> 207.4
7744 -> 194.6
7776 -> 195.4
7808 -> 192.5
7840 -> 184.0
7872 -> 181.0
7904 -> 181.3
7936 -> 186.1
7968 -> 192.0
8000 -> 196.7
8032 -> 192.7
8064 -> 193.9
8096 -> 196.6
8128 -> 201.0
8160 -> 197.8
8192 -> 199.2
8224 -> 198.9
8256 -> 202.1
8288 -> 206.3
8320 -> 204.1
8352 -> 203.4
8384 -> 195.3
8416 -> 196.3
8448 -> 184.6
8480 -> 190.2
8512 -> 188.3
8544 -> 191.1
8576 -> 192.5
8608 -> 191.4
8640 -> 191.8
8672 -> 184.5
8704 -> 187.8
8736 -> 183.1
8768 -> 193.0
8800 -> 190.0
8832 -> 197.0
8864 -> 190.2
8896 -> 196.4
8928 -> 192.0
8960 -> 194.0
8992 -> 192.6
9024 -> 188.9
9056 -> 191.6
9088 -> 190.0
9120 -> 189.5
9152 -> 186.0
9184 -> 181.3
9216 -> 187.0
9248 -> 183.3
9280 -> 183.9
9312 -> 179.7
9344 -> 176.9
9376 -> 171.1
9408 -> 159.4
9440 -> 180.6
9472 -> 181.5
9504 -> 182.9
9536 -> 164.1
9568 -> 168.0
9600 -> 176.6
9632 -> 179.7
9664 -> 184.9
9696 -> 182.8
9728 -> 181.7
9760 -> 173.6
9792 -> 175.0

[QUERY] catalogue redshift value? 0.101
